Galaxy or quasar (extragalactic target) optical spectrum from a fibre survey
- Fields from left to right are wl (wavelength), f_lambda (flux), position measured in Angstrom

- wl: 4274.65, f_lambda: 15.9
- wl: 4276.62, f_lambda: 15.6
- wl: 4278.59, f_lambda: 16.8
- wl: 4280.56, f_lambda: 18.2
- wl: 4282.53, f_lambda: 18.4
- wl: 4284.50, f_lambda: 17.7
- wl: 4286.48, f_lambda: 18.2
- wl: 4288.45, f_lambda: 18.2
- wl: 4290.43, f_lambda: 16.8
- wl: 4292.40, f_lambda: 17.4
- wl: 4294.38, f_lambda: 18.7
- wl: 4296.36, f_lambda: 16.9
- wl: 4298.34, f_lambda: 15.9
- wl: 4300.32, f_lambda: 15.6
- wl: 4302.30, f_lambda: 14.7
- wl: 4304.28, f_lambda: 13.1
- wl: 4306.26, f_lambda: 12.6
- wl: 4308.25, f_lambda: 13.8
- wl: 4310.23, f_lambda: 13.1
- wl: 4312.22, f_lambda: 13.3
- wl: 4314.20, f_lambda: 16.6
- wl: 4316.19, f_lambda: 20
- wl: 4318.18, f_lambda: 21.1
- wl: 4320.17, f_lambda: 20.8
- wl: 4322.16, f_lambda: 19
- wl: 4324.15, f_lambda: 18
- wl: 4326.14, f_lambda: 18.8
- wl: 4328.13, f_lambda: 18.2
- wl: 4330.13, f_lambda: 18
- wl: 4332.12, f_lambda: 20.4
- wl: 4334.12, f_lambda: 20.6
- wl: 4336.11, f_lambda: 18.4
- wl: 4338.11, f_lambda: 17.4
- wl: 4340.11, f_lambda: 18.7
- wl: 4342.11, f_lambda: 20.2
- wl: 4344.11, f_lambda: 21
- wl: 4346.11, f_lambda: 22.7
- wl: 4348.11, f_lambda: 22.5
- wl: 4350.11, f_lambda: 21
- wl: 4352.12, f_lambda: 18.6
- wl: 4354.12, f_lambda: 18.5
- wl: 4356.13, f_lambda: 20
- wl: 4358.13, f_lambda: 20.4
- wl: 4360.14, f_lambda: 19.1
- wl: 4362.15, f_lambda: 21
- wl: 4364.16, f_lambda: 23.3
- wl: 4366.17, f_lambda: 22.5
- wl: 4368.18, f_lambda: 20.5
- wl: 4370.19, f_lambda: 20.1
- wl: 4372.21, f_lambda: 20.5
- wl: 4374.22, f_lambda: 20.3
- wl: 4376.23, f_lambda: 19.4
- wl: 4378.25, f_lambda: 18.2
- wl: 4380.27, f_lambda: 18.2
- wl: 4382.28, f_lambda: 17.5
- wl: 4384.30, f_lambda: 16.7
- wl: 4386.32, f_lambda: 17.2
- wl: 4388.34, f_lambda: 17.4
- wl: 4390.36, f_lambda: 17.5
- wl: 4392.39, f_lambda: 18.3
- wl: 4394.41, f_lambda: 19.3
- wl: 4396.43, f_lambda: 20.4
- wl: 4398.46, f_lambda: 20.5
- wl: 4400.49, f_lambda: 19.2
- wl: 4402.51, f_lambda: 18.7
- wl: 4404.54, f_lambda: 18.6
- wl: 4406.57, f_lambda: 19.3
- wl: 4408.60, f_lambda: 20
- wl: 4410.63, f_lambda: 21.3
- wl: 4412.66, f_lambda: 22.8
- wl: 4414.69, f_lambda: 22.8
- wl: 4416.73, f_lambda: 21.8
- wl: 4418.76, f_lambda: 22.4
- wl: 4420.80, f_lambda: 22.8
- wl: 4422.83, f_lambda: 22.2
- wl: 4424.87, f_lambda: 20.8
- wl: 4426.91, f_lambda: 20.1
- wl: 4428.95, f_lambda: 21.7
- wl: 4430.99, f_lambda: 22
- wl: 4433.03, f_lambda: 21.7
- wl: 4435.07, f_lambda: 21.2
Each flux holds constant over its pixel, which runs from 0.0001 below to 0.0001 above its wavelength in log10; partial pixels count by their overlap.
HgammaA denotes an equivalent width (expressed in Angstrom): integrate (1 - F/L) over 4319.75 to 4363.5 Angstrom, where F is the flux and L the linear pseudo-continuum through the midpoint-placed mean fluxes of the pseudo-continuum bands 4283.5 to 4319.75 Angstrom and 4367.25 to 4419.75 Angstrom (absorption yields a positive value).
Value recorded -4.8 Angstrom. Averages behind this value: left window 16.4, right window 19.6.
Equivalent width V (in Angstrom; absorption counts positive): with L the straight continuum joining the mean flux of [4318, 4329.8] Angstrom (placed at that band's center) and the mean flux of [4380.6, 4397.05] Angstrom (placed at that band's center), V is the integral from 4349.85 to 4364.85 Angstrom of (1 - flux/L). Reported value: -1.3 Angstrom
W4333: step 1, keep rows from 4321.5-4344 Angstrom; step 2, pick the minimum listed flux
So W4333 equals 17.4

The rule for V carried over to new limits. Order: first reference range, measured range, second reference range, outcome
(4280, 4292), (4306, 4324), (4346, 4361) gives 1.9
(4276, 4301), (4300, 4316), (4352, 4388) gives 3.1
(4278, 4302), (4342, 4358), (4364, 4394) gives -1.8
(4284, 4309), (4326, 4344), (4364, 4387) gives -1.4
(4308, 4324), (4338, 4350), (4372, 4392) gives -2.0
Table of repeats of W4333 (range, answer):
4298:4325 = 12.6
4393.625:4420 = 18.6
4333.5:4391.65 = 16.7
